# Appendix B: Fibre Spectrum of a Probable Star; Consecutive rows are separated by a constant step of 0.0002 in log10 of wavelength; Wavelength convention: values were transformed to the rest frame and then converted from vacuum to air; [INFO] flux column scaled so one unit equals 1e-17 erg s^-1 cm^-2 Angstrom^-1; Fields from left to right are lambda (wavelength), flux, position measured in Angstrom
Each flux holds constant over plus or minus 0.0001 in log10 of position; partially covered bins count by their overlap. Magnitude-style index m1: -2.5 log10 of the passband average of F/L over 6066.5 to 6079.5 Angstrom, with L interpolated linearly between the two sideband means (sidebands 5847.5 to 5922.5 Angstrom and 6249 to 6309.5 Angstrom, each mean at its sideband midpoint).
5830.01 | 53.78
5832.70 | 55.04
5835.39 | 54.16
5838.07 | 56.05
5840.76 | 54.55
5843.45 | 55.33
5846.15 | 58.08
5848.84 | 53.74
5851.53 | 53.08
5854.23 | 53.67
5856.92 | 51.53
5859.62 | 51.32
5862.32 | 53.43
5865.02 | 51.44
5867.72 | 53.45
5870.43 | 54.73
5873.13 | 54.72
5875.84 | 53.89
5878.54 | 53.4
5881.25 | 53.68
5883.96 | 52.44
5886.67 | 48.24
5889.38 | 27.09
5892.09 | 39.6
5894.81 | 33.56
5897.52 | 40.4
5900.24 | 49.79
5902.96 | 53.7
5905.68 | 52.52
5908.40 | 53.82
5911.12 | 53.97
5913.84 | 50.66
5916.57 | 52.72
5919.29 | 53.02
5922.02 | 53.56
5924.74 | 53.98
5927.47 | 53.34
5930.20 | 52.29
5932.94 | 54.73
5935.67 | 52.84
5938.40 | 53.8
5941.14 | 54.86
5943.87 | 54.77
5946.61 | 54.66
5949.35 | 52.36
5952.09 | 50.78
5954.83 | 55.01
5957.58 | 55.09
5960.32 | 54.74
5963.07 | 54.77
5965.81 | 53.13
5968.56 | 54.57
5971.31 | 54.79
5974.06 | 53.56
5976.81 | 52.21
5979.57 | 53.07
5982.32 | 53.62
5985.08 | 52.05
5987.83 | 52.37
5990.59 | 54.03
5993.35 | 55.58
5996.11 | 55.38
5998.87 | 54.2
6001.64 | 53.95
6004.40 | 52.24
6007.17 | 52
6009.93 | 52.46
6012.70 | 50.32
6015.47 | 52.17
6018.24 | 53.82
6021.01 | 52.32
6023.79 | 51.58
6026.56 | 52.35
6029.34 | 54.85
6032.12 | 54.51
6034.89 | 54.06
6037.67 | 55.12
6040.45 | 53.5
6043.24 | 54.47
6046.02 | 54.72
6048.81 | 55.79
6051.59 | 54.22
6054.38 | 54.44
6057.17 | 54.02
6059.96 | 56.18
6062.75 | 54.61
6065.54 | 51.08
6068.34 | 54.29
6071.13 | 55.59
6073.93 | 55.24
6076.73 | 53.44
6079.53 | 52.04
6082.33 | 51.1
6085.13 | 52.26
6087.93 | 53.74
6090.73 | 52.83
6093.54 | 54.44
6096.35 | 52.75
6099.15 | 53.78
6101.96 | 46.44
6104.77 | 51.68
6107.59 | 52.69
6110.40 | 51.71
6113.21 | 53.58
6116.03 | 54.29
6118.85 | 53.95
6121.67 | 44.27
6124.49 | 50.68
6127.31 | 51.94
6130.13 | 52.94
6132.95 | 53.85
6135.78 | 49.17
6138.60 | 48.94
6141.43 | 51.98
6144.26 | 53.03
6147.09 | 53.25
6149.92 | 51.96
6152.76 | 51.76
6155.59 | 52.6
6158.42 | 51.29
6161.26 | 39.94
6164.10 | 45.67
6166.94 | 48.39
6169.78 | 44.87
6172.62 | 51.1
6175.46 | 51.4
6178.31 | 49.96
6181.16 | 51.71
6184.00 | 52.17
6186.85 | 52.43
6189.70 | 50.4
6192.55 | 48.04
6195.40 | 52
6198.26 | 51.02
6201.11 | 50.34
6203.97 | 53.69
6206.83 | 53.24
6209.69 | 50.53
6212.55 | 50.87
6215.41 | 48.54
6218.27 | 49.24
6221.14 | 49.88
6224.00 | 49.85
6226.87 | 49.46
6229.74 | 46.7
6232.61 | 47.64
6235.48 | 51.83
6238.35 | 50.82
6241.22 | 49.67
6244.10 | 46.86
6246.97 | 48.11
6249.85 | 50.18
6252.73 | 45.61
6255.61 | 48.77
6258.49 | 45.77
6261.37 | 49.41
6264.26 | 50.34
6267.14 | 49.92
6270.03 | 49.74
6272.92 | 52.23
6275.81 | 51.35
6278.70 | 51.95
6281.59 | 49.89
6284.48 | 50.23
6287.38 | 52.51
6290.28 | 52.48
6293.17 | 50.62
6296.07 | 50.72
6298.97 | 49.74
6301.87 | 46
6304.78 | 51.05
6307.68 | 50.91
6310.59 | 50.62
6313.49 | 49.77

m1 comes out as -0.09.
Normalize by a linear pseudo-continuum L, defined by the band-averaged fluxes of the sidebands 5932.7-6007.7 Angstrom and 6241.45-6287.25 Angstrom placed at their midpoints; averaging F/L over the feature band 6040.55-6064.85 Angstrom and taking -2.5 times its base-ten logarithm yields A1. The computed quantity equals -0.042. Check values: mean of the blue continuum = 53.8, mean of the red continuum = 49.5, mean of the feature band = 54.6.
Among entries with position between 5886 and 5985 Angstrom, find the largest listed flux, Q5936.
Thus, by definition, 55.09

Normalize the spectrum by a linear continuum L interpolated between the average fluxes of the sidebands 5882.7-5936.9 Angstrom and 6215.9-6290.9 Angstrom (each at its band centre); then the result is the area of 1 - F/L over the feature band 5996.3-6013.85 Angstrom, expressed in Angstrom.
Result -1.3 Angstrom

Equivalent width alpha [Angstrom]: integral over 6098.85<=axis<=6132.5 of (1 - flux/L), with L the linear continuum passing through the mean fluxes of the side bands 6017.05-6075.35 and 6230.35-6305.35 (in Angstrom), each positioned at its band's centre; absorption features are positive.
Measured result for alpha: 0.8 Angstrom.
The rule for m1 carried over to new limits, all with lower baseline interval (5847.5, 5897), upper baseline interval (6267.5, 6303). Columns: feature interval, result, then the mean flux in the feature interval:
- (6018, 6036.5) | -0.07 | 53.4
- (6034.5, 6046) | -0.09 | 54.3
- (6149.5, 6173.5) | 0.04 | 48.4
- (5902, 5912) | -0.08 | 53.5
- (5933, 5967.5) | -0.09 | 53.9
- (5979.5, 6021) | -0.07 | 53.1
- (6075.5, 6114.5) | -0.05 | 52.3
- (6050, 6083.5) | -0.08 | 53.9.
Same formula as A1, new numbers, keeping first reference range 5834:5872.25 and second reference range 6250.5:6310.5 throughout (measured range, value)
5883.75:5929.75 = 0.11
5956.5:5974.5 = -0.03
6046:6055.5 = -0.06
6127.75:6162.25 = 0.00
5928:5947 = -0.02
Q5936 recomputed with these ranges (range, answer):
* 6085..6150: 54.44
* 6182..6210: 53.69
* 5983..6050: 55.79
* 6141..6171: 53.25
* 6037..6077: 56.18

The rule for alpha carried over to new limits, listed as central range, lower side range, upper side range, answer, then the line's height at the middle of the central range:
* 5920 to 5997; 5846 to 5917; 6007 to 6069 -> -2.8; 51.9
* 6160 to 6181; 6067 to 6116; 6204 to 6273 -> 1.4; 51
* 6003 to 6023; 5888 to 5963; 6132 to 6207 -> -0.6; 50.6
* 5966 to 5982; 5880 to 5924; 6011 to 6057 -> -0.8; 51.1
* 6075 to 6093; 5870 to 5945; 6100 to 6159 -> -0.5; 51.3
